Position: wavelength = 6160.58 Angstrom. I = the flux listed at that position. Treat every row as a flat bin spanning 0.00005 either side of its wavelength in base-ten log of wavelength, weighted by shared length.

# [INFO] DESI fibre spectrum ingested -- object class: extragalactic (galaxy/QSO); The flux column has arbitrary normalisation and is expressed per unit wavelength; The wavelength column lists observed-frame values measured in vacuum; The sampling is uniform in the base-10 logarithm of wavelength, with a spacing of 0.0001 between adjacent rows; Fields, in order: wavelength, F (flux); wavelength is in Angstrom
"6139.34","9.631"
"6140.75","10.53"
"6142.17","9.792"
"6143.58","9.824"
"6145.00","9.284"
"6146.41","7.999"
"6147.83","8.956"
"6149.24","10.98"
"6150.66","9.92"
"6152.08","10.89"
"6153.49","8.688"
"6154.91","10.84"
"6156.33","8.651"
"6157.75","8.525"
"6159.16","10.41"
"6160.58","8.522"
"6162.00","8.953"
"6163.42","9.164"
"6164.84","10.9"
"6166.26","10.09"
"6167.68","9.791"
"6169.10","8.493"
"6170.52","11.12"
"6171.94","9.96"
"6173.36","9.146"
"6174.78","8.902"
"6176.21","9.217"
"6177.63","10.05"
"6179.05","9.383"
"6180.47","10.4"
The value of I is 8.522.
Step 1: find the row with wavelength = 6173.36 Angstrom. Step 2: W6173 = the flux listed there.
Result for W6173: 9.146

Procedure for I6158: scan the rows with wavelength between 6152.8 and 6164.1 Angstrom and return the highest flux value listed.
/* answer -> 10.84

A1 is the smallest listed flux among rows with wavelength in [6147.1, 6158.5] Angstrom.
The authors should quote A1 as 8.525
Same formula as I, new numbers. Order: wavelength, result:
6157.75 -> 8.525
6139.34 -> 9.631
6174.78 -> 8.902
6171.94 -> 9.96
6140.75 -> 10.53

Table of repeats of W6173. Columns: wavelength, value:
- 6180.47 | 10.4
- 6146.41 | 7.999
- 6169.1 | 8.493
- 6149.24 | 10.98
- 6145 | 9.284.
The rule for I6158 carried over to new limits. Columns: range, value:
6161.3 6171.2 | 11.12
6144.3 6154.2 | 10.98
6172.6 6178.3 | 10.05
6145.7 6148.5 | 8.956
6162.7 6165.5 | 10.9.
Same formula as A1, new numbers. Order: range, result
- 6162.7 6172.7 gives 8.493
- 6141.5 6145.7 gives 9.284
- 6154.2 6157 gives 8.651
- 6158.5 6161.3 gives 8.522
